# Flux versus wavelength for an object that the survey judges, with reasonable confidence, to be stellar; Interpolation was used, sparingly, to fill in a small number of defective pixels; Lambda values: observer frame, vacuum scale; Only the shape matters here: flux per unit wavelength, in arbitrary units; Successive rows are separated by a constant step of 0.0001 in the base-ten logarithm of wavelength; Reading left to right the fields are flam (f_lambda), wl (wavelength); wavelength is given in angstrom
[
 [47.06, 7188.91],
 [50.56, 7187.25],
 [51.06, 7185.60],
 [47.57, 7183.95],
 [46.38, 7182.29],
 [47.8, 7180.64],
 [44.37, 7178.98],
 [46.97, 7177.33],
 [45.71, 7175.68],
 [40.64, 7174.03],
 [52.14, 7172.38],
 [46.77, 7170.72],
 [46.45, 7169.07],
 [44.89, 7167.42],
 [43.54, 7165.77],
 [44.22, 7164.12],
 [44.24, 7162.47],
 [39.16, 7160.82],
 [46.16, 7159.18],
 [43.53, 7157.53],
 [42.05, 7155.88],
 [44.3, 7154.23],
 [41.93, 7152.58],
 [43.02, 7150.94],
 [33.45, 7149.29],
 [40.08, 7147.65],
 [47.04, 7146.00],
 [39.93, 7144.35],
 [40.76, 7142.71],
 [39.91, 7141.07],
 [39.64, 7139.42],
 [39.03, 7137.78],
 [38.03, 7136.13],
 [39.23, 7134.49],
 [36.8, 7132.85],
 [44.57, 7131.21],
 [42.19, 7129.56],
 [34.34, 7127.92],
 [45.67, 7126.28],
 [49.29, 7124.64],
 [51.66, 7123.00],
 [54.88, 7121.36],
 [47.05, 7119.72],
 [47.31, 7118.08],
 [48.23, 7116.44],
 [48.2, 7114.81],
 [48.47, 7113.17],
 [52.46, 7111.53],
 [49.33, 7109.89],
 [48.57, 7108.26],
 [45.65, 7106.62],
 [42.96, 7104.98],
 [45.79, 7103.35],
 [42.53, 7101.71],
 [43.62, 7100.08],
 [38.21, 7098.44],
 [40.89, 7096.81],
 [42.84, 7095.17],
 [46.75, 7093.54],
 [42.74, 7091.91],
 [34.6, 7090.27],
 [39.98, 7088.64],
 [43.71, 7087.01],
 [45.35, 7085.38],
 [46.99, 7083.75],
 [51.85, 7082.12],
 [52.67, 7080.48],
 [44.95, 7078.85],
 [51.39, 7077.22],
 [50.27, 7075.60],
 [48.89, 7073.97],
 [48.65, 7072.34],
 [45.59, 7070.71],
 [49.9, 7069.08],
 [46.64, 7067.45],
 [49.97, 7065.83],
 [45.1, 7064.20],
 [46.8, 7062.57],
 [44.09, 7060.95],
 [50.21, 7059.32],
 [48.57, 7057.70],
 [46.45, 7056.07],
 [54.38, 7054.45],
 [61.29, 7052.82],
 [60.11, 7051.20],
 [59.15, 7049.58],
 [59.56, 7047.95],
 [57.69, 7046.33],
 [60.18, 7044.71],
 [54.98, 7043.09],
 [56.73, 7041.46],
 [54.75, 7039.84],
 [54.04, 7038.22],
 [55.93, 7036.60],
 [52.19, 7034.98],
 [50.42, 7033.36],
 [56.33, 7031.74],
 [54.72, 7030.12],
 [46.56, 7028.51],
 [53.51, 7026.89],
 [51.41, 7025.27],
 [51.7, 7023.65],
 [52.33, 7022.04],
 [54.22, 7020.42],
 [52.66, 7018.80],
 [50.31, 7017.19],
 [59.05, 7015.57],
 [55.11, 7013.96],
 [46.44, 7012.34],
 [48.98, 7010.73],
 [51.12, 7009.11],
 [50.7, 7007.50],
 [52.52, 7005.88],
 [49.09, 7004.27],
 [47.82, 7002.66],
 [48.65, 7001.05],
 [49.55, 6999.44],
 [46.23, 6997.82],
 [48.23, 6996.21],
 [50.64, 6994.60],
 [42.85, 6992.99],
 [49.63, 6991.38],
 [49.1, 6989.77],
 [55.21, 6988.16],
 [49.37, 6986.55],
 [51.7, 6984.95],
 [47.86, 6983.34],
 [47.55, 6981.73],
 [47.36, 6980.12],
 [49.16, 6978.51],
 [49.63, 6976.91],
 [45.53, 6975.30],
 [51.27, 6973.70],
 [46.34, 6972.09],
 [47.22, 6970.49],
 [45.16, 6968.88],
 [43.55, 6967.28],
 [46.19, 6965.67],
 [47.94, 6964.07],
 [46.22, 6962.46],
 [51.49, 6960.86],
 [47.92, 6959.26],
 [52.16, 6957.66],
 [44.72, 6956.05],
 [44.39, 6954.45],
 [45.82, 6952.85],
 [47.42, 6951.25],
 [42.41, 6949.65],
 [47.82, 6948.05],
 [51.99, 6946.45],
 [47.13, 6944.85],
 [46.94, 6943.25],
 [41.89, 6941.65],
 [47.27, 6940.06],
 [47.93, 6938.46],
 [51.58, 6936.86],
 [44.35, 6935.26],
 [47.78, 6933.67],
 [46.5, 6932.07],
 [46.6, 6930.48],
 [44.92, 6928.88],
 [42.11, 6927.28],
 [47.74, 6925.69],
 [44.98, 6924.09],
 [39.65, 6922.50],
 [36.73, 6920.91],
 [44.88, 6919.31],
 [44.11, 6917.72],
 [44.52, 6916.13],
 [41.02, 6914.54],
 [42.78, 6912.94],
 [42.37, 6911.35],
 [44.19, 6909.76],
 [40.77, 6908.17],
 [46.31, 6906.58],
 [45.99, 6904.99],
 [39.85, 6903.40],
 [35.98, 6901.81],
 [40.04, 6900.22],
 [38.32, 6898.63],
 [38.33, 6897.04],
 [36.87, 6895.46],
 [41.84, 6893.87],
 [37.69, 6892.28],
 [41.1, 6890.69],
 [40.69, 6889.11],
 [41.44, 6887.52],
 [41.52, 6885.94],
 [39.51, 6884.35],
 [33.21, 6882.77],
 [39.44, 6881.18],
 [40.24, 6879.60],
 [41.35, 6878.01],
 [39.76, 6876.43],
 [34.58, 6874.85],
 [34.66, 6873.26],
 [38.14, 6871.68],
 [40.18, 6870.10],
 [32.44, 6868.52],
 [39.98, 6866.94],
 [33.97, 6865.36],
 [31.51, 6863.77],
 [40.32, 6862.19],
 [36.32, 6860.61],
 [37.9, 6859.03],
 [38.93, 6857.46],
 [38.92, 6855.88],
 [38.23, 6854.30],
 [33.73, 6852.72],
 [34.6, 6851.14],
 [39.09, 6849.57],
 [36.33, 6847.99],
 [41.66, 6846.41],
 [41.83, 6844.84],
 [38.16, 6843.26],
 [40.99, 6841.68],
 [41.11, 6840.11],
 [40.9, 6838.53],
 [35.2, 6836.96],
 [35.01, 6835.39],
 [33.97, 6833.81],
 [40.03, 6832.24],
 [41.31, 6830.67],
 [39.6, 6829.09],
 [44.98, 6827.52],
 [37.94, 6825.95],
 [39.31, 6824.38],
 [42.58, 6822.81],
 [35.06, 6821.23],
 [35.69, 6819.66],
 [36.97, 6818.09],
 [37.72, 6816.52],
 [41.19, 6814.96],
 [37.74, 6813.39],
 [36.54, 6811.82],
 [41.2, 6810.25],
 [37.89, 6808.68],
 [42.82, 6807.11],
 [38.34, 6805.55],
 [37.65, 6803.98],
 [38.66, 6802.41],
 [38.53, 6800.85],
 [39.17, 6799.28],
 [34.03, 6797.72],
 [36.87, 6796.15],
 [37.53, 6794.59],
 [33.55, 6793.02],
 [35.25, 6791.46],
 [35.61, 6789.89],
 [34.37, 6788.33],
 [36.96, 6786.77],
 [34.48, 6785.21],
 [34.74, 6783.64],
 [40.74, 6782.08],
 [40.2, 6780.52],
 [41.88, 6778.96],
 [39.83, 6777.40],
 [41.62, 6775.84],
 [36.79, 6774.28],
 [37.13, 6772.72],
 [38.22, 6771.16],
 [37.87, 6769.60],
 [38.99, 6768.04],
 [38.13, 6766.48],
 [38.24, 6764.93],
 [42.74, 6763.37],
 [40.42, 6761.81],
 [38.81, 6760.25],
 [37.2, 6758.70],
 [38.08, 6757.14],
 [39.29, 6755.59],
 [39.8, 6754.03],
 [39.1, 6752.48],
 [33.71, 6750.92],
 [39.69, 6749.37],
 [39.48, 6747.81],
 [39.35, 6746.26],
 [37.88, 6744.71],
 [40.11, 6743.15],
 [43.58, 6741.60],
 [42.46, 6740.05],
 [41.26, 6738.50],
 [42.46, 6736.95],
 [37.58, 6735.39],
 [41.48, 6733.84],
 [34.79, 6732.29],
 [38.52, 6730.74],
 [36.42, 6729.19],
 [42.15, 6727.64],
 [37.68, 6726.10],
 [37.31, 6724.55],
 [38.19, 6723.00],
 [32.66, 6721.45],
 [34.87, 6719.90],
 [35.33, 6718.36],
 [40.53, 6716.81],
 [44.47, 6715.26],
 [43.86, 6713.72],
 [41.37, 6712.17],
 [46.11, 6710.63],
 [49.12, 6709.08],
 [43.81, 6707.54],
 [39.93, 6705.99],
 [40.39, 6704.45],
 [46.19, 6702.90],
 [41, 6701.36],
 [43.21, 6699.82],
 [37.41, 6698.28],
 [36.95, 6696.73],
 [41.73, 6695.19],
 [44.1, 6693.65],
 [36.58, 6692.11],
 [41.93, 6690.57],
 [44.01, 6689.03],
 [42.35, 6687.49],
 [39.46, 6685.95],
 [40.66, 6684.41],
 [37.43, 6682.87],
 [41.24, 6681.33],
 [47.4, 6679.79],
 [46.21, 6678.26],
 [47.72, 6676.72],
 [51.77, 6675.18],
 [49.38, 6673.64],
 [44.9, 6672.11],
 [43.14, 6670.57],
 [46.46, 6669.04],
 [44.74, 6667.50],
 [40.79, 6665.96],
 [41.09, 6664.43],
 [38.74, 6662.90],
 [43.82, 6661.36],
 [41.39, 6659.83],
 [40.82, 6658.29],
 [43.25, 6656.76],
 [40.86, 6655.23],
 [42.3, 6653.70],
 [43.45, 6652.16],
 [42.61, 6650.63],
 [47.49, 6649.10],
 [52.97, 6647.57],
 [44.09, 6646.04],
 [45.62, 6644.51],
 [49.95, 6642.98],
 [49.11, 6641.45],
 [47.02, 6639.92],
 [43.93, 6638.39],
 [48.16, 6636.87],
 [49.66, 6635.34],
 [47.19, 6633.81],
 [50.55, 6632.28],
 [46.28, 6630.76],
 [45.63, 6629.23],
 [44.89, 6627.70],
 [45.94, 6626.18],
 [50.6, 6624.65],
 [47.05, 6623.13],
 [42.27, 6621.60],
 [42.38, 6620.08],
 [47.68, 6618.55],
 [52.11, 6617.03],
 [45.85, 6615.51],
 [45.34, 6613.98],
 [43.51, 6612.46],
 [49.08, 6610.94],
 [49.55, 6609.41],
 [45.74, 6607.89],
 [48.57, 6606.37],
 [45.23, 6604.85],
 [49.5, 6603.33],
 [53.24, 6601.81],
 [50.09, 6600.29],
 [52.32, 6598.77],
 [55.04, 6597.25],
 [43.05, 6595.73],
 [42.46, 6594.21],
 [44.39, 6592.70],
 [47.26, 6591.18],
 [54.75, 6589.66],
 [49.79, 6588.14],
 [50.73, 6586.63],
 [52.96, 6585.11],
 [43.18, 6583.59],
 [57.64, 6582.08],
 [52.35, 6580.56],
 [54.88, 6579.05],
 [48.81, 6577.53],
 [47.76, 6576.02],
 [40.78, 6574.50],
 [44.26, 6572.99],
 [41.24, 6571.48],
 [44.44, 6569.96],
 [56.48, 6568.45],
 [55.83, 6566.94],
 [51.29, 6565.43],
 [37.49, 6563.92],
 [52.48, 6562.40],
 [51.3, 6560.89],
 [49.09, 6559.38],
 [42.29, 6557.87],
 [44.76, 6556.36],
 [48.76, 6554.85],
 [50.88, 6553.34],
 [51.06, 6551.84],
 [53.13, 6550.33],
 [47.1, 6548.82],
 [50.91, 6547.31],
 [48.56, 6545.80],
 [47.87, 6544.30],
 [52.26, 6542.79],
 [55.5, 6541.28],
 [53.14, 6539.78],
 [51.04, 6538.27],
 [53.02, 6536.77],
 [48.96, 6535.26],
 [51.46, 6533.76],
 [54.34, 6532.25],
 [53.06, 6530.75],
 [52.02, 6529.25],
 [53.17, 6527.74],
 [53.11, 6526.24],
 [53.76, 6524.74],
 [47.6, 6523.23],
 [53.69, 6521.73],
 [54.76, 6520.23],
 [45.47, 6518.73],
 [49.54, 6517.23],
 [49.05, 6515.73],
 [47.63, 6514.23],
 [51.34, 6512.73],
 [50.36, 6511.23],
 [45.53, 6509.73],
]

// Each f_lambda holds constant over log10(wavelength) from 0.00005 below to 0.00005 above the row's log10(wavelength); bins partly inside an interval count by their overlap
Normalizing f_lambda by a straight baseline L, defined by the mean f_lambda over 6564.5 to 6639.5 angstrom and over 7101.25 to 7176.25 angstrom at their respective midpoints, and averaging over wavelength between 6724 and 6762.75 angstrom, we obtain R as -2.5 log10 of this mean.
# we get 0.20 mag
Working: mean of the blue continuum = 48.2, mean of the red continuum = 44.2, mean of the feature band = 39.2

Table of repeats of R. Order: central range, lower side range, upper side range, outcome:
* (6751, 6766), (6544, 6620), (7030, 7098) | 0.250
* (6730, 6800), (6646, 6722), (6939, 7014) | 0.150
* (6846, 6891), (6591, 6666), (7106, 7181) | 0.196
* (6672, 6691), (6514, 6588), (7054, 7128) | 0.117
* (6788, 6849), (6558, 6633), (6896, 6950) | 0.182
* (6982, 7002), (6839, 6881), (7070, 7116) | -0.157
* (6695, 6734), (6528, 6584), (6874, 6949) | 0.161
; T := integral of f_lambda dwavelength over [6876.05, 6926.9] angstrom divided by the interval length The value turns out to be 41.1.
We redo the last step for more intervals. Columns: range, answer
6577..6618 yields 49.2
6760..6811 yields 38.1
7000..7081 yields 51.9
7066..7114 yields 46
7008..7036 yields 52.2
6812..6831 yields 39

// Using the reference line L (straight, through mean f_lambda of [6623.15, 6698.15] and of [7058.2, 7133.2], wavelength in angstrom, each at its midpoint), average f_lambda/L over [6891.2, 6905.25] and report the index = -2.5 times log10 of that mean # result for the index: 0.159 mag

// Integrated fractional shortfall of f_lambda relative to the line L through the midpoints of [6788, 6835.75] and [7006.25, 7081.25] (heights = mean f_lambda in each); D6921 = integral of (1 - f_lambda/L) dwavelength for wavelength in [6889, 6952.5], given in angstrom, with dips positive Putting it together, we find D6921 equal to 1.5 angstrom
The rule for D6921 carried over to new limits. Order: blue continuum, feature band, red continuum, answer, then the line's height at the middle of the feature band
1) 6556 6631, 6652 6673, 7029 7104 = 2.5 angstrom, 48.2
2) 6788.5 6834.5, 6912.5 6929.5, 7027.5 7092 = 0.3 angstrom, 43.7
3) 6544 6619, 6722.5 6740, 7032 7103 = 3.5 angstrom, 48.9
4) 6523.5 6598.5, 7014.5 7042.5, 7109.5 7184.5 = -4.9 angstrom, 45.4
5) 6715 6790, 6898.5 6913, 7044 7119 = 0.5 angstrom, 43.1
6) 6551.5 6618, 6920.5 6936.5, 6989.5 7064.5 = 2.1 angstrom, 51.3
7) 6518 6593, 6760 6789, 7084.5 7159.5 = 5.5 angstrom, 47.5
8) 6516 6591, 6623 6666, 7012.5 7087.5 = 4.3 angstrom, 50.5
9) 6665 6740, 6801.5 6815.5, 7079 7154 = 1.0 angstrom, 42.2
